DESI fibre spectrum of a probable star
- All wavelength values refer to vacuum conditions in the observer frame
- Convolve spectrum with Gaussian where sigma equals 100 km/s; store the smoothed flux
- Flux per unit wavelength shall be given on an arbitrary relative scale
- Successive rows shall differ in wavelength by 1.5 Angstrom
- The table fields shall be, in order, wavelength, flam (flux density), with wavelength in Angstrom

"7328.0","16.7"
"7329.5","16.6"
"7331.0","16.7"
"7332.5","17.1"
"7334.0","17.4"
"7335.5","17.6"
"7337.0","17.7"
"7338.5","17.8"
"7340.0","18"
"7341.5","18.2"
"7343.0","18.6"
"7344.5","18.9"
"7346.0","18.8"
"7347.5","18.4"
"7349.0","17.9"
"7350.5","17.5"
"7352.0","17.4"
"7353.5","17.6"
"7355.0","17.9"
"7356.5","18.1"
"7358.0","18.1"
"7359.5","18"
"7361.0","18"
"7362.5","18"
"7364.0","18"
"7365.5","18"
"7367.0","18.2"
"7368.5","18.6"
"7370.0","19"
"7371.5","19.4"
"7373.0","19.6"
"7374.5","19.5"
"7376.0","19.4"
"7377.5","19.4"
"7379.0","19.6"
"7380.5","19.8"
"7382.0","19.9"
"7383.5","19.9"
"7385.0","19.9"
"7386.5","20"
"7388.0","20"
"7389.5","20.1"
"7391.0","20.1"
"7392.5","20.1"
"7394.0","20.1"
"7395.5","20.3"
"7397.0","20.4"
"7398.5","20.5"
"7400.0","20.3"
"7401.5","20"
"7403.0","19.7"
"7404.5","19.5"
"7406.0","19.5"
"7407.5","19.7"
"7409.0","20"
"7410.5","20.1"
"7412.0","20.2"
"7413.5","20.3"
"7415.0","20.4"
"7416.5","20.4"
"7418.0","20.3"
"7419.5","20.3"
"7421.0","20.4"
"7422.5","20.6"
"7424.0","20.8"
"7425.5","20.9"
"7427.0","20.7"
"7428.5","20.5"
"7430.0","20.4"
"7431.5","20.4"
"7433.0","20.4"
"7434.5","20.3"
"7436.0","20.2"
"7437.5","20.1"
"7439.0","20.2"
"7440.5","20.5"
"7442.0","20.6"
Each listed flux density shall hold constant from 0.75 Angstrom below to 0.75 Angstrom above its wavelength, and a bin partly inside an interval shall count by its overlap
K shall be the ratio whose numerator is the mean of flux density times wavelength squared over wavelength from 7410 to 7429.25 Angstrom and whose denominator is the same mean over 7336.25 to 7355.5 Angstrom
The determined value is 1.16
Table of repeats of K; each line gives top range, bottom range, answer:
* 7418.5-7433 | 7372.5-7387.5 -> 1.06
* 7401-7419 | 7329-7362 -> 1.14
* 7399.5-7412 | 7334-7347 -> 1.11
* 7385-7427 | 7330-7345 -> 1.16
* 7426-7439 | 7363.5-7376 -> 1.10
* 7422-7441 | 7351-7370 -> 1.16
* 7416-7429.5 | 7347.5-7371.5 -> 1.16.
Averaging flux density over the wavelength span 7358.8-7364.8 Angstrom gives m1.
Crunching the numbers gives 18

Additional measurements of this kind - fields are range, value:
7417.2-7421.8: 20.3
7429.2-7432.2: 20.4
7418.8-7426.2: 20.6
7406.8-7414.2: 20.1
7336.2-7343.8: 18.1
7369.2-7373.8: 19.3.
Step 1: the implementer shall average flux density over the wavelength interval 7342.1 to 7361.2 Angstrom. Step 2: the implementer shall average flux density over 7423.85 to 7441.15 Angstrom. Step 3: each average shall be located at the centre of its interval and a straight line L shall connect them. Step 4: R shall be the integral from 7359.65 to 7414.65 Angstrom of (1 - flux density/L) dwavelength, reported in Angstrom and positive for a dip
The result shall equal -1.29 Angstrom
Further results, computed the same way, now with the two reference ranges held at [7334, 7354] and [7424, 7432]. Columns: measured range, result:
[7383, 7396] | -0.43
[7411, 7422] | -0.04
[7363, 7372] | 0.12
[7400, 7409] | 0.05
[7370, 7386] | -0.46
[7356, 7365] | 0.24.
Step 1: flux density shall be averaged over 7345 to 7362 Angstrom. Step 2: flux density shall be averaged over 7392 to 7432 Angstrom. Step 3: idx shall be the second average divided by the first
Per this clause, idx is 1.13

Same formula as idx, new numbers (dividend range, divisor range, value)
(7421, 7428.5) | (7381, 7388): 1.04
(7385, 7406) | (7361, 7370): 1.10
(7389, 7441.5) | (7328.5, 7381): 1.11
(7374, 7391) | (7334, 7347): 1.09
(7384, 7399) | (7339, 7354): 1.11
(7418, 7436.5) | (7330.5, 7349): 1.14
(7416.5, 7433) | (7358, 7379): 1.10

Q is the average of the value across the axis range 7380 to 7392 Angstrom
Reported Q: 20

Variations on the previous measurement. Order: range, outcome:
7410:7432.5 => 20.4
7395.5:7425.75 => 20.2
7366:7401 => 19.7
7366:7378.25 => 19.1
